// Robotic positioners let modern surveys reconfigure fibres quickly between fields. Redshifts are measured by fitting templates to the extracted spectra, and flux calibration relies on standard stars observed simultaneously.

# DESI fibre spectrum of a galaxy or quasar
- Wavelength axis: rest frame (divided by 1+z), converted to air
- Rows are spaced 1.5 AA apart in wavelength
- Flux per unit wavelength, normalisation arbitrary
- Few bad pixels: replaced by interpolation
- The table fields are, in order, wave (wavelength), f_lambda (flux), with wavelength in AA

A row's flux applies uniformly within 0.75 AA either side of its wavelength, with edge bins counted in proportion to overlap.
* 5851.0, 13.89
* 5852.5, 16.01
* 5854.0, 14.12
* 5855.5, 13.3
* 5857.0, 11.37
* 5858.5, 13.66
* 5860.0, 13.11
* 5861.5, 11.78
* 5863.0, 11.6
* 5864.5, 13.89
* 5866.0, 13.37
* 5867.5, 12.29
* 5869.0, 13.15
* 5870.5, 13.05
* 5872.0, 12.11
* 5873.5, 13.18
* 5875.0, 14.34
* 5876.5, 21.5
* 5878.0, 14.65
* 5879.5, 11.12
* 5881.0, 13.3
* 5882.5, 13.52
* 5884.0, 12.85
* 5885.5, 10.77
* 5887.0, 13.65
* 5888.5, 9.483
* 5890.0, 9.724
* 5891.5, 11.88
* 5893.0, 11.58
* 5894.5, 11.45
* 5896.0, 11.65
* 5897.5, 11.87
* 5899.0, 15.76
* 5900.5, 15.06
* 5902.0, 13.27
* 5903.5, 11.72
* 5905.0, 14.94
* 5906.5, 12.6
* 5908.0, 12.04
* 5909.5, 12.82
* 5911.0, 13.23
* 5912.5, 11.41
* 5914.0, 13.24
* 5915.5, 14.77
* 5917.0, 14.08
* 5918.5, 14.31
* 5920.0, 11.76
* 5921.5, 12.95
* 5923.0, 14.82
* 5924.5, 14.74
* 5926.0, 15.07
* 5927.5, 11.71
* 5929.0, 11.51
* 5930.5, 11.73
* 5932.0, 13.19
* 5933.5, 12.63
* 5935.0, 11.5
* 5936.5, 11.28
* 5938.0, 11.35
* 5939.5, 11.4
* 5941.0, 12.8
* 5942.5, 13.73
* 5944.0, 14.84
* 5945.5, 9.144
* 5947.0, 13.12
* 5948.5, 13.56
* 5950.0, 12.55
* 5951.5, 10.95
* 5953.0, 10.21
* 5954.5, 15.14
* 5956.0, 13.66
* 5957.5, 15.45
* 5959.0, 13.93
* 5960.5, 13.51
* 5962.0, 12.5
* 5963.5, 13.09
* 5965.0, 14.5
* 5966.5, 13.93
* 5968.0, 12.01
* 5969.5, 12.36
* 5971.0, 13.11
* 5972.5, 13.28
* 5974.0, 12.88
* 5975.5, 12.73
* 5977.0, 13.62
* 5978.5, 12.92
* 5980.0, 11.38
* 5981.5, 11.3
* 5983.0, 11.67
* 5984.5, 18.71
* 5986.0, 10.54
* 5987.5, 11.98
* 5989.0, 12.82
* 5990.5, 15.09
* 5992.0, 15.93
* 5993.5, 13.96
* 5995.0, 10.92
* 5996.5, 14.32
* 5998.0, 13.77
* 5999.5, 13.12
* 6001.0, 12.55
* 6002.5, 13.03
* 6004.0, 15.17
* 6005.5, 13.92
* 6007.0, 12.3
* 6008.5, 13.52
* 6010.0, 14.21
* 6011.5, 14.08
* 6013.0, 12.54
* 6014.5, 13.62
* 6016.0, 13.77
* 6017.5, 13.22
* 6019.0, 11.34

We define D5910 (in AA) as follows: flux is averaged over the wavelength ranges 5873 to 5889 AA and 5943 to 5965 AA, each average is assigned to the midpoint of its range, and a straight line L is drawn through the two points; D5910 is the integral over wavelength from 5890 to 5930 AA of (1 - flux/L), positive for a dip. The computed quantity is 1.0 AA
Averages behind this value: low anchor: 13.6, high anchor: 13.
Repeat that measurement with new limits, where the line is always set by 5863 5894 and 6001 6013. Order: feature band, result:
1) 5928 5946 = 1.5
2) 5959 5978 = 0.3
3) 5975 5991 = 0.6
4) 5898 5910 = -0.4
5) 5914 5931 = -0.3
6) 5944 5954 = 1.0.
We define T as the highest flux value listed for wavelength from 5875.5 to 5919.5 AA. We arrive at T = 21.5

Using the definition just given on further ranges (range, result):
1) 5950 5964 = 15.45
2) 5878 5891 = 14.65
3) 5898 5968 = 15.76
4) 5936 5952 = 14.84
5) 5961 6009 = 18.71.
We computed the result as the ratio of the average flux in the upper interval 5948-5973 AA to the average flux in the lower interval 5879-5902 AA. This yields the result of 1.1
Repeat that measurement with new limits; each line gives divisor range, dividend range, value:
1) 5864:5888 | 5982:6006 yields 1.00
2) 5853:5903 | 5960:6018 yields 1.02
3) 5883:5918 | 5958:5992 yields 1.04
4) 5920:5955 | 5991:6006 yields 1.09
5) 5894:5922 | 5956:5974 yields 1.02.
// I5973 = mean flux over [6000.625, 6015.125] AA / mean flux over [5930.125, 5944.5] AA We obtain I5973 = 1.1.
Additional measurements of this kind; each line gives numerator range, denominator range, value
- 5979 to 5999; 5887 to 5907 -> 1.07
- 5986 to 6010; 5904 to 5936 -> 1.03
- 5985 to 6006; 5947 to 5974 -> 1.02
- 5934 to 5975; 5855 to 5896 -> 1.00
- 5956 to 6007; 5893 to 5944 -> 1.03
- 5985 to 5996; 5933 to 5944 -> 1.07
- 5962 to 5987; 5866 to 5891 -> 1.00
